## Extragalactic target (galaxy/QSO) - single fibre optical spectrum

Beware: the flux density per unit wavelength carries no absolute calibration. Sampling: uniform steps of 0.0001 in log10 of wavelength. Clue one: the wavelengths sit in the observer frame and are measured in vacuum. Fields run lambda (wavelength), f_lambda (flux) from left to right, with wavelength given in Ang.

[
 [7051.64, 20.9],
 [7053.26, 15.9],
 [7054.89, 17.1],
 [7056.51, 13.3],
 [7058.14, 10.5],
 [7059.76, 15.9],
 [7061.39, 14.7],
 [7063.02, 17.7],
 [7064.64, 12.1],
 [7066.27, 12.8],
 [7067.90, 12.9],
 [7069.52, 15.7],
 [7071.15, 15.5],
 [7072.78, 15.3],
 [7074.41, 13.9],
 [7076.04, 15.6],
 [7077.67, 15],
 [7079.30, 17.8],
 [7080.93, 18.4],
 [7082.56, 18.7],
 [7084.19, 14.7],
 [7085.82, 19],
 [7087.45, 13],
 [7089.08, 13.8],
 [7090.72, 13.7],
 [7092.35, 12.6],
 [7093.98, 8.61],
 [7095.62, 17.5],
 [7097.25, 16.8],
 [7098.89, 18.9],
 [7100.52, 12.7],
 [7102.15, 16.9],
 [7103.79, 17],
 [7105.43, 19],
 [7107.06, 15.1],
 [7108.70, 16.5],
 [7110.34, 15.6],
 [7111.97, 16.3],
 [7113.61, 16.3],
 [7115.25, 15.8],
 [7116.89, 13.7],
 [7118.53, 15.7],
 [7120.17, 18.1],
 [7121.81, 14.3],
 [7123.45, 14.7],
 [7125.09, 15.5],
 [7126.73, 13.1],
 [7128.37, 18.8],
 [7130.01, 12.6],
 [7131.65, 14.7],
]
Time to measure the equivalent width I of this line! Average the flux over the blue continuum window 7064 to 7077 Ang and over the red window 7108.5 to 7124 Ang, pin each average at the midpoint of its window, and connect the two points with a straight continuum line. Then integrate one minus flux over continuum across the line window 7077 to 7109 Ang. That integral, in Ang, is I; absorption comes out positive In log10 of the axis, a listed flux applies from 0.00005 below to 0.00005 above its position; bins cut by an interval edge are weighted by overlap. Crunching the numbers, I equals -1.8 Ang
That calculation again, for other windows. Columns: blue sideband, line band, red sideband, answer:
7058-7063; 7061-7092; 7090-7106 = -0.5 Ang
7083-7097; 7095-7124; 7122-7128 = -3.2 Ang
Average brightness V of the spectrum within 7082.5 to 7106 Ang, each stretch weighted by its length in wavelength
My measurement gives 15.4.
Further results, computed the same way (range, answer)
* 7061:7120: 15.5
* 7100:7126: 15.8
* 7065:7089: 15.5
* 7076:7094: 15.3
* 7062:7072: 14.5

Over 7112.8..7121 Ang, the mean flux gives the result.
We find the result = 15.9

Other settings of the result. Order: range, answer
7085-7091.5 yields 14.9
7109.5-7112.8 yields 16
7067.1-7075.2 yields 14.7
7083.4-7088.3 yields 15.6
